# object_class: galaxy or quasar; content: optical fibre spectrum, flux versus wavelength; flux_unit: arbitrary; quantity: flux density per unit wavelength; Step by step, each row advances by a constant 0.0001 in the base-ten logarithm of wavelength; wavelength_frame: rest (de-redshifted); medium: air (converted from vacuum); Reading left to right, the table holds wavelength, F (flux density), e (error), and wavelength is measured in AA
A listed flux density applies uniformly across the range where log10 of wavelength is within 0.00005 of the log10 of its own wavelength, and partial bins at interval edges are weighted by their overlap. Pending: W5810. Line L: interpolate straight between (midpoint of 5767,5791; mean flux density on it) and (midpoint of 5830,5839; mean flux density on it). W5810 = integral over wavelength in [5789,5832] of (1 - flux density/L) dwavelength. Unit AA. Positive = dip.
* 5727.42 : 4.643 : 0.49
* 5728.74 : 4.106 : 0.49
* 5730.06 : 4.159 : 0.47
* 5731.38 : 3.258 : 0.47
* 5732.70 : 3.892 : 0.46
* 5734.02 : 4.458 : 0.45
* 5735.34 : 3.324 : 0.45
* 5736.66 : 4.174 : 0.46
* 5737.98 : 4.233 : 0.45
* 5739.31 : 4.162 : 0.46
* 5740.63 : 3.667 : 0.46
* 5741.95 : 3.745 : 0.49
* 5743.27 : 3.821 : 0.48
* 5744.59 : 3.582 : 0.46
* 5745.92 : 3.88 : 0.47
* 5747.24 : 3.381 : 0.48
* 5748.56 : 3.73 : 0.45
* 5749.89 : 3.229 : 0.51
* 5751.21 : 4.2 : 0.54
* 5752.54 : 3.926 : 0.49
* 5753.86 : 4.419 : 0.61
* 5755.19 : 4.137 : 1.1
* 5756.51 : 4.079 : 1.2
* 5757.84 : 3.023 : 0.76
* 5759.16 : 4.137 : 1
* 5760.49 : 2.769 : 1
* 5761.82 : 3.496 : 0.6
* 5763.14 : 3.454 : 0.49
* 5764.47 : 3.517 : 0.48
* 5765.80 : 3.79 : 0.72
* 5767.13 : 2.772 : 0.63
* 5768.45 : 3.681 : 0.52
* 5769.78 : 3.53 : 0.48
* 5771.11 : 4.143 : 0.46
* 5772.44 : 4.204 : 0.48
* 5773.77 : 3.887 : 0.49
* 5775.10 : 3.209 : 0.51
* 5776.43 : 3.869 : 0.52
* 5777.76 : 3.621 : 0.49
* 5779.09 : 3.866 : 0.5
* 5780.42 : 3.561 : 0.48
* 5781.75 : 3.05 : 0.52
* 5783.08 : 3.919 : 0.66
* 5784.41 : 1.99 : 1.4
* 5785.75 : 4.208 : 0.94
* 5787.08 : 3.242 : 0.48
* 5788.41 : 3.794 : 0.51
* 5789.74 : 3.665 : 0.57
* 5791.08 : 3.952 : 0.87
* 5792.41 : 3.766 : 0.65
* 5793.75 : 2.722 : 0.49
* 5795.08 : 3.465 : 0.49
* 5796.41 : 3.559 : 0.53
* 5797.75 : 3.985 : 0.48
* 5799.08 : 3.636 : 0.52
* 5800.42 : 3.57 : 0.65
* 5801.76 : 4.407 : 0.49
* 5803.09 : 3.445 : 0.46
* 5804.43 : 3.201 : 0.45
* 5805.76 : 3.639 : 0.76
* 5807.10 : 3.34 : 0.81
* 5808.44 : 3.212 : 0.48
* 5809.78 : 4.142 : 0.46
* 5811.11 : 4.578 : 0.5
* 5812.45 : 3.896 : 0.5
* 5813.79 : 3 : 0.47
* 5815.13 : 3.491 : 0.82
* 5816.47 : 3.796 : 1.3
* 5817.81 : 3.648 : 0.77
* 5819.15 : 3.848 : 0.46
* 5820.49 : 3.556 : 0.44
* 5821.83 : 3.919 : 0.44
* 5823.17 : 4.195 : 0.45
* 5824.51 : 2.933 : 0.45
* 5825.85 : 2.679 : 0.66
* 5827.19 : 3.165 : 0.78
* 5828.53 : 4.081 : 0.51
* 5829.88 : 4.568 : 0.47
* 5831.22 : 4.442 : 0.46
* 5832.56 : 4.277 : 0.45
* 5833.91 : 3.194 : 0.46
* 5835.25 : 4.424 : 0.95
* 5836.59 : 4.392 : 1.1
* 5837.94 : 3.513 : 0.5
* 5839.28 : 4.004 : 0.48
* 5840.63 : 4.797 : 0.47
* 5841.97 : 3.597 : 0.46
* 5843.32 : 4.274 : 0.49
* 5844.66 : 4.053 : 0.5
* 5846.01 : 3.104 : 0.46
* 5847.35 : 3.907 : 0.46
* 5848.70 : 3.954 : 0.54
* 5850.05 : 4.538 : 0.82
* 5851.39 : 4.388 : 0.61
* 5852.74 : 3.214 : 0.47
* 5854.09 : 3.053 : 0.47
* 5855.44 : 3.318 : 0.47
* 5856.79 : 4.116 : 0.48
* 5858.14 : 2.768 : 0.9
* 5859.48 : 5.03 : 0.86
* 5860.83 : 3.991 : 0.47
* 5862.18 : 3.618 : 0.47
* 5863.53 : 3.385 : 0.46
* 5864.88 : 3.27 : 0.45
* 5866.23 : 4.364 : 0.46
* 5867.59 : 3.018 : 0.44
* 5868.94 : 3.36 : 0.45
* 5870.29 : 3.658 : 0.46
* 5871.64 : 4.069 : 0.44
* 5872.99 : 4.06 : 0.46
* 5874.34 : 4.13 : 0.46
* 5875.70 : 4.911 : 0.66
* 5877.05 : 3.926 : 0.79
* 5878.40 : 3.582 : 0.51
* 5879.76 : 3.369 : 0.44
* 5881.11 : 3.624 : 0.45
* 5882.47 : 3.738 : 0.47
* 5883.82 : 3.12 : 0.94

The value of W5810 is 2.1 AA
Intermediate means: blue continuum 3.59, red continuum 4.07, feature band 3.67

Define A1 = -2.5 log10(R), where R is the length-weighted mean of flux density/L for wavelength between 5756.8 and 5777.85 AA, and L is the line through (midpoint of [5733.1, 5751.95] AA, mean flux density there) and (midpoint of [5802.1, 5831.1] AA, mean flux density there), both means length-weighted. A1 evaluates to 0.06 mag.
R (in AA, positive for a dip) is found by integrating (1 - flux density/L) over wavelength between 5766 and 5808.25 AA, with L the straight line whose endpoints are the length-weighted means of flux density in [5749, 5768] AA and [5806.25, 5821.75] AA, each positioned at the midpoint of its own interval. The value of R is 1.0 AA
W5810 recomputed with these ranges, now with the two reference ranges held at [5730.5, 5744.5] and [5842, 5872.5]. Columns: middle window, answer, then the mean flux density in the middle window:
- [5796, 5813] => 0.26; 3.74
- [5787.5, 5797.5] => 0.63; 3.57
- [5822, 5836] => -0.11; 3.81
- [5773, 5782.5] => 0.59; 3.59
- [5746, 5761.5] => 0.48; 3.73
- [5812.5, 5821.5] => 0.46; 3.59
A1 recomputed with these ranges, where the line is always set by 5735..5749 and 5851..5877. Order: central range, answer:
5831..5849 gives -0.058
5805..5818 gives 0.033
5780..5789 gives 0.122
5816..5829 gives 0.062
